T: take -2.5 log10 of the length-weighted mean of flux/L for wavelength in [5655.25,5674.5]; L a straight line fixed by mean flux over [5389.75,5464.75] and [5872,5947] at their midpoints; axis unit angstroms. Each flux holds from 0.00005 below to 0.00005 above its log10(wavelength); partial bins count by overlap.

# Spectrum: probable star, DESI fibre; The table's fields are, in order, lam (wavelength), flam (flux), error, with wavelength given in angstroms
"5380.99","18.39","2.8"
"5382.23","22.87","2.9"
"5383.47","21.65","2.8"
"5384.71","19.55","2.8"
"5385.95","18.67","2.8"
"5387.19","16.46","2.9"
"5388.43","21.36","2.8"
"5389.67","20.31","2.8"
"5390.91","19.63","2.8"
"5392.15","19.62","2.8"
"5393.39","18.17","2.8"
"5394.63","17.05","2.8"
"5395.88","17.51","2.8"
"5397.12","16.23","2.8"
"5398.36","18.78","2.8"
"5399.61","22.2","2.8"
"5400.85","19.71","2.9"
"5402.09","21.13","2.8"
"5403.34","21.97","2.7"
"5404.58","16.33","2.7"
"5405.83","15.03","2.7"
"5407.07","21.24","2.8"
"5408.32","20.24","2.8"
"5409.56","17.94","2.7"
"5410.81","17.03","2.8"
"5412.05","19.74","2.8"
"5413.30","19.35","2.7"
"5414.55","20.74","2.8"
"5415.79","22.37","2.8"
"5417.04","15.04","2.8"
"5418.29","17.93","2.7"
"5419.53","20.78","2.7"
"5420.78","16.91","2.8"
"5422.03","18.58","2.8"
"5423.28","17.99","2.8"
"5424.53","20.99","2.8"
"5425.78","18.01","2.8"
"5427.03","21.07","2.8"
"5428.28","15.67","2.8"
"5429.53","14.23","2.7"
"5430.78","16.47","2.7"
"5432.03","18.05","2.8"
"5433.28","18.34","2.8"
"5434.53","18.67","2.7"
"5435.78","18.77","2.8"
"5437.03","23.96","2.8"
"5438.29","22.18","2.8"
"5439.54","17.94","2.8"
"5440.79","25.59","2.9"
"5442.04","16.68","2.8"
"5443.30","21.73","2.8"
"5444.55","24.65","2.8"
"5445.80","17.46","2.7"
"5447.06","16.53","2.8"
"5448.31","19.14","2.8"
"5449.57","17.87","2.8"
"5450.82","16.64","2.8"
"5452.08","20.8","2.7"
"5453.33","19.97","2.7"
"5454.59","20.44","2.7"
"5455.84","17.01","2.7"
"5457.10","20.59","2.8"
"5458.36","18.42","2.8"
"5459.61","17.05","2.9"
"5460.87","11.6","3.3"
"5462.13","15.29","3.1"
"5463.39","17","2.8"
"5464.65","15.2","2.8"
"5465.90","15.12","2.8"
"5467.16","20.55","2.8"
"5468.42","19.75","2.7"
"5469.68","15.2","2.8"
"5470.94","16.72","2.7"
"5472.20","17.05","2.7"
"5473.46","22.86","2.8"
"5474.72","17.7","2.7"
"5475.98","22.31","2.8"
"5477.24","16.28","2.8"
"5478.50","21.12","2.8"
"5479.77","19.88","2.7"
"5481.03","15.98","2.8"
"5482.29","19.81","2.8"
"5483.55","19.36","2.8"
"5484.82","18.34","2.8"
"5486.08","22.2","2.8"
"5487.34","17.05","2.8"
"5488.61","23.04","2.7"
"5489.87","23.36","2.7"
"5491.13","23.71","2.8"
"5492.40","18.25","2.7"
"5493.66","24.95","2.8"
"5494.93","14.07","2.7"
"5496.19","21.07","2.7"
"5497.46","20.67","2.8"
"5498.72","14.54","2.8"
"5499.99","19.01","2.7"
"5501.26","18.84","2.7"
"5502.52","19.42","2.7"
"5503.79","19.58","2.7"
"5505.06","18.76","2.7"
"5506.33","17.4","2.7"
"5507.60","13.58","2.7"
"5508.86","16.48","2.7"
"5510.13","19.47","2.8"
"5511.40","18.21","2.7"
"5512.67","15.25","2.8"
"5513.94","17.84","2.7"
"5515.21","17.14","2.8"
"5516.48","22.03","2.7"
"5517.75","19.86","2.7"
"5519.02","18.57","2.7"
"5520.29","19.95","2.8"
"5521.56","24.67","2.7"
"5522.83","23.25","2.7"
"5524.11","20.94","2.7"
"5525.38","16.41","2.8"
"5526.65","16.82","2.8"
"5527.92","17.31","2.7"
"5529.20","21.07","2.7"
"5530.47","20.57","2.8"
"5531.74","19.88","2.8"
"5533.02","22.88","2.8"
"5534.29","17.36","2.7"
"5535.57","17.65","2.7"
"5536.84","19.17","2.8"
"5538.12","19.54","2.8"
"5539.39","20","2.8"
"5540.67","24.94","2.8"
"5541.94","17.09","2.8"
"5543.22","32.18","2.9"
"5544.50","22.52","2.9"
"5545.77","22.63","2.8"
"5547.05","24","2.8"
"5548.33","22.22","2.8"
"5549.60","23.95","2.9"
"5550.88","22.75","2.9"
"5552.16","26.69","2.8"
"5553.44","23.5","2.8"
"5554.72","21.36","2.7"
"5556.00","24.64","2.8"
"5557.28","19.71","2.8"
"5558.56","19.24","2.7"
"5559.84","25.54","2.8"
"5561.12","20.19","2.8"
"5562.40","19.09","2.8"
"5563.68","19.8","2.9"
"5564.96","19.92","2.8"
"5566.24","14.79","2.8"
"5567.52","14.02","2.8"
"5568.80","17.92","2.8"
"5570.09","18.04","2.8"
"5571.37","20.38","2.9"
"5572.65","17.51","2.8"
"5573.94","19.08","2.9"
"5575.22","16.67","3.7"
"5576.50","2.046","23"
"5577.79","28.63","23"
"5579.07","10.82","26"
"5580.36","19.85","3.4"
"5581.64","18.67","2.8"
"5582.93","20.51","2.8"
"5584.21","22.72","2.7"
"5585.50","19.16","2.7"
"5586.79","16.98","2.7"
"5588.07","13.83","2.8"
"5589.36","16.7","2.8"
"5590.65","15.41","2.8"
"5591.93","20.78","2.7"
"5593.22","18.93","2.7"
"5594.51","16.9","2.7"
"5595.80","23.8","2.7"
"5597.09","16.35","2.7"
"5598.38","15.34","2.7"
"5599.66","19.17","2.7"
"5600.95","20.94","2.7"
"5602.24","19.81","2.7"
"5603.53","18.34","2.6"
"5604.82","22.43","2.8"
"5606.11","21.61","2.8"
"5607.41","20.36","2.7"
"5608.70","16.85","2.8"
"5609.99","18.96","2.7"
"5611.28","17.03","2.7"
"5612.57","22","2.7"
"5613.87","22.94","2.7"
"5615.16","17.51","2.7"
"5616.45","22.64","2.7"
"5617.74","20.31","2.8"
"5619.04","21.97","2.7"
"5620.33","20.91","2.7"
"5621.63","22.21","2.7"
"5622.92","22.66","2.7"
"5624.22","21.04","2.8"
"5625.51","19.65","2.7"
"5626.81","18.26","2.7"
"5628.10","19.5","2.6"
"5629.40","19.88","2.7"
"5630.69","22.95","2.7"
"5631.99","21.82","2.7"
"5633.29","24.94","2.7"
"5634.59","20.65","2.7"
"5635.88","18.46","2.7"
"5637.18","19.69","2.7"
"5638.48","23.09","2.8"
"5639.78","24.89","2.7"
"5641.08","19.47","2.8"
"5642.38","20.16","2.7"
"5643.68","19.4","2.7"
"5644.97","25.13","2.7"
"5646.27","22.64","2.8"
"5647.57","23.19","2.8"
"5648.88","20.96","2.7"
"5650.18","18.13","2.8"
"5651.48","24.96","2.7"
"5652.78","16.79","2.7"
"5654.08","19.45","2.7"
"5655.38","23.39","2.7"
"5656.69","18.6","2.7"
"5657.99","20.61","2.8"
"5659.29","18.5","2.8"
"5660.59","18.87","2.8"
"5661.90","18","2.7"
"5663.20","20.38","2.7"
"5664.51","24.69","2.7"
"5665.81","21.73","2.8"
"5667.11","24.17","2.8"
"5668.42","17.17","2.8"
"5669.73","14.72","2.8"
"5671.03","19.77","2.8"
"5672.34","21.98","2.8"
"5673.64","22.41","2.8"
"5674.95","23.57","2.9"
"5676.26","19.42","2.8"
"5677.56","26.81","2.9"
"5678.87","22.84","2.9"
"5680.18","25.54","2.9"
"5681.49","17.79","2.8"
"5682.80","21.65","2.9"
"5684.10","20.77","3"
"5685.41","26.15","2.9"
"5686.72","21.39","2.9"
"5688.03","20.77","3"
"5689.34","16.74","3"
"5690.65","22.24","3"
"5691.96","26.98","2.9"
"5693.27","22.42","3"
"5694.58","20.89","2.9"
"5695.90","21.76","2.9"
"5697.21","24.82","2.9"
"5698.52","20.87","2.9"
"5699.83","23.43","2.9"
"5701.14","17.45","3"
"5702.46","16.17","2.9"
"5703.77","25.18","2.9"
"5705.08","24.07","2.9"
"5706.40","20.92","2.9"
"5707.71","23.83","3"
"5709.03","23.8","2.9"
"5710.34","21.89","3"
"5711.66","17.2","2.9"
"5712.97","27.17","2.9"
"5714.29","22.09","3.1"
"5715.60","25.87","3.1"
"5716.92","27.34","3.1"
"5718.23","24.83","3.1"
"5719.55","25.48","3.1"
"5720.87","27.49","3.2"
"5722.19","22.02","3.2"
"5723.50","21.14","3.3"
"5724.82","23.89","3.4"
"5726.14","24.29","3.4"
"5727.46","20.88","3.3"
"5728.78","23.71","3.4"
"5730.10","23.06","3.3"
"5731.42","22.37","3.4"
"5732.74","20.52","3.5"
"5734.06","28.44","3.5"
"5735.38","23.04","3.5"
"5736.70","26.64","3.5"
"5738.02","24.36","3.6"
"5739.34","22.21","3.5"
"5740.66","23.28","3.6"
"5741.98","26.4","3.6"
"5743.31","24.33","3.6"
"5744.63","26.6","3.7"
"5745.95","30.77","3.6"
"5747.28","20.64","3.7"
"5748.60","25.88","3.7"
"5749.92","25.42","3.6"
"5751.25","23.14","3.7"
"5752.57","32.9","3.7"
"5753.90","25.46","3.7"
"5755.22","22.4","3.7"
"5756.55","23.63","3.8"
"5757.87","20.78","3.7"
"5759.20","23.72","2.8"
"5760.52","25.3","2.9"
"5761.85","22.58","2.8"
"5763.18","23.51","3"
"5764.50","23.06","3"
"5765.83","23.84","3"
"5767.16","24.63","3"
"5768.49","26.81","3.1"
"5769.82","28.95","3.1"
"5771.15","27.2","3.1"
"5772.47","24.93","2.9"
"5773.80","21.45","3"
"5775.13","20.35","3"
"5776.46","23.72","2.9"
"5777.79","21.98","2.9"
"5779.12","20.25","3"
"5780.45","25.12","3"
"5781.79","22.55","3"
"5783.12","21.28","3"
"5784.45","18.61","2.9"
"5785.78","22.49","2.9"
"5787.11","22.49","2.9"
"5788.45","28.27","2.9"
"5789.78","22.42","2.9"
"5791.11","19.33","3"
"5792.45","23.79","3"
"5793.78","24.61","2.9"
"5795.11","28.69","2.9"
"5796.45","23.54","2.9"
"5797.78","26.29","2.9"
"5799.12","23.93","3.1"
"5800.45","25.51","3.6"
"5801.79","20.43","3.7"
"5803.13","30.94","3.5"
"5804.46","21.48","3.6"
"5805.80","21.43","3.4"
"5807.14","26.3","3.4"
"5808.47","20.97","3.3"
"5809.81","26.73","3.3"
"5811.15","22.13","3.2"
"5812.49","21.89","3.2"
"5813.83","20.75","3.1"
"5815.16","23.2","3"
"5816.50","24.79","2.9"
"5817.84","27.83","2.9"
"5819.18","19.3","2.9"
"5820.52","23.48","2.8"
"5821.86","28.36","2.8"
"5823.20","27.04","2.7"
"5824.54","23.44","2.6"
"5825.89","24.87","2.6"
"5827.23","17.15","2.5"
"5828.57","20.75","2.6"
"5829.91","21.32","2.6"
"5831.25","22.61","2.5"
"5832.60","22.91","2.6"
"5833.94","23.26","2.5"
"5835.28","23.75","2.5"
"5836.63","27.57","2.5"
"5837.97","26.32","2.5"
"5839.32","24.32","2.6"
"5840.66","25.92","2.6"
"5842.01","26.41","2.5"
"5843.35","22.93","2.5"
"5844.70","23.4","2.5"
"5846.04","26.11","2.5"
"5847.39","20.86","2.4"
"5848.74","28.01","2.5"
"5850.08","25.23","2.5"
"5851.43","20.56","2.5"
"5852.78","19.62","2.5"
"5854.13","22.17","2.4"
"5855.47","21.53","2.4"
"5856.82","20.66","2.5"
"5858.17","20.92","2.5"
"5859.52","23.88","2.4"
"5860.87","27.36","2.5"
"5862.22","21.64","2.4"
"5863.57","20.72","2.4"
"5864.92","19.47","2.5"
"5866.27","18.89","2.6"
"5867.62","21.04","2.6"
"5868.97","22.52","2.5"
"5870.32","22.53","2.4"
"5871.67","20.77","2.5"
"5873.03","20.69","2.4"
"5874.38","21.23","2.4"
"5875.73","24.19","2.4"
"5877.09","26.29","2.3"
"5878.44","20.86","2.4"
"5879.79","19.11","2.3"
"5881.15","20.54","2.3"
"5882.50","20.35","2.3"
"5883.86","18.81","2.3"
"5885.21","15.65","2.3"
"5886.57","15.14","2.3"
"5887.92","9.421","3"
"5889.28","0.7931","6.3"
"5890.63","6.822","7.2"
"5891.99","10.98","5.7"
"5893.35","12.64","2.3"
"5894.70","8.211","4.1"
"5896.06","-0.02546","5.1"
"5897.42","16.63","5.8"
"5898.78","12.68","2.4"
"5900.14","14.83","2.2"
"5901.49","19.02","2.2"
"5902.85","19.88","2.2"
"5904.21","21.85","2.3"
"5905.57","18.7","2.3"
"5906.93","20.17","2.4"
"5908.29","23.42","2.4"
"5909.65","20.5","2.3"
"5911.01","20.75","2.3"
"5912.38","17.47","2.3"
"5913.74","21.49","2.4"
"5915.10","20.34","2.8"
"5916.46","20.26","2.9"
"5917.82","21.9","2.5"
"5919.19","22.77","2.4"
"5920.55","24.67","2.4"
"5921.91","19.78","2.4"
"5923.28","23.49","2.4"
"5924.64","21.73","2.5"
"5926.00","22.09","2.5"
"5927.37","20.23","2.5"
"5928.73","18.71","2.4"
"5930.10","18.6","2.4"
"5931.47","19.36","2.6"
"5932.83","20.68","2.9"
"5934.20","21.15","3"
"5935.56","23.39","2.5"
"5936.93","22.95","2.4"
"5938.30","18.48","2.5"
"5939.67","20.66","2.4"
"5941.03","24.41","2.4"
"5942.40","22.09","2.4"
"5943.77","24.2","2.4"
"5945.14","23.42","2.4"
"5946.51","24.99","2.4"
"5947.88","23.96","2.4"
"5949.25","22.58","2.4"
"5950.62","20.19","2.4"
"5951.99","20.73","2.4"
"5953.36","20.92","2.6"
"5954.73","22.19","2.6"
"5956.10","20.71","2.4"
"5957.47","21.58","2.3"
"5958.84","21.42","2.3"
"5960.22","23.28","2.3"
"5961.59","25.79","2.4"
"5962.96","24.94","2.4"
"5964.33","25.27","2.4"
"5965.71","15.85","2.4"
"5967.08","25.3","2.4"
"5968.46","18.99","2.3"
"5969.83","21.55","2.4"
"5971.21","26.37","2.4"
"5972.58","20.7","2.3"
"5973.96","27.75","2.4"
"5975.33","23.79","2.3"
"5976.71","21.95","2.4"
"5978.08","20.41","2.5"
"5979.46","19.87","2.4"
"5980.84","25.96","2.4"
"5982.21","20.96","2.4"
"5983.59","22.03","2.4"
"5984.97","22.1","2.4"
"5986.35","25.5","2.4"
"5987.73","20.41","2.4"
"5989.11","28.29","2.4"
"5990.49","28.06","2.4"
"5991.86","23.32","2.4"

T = -0.08 mag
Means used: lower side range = 18.8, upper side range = 18.9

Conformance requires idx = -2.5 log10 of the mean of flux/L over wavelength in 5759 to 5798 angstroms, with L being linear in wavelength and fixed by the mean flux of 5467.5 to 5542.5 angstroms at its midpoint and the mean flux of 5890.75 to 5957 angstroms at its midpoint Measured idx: -0.21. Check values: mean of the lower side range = 19.3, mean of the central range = 23.7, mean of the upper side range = 19.7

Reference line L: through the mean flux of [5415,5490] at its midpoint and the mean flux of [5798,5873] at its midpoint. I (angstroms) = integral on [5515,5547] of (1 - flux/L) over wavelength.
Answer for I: -1.6 angstroms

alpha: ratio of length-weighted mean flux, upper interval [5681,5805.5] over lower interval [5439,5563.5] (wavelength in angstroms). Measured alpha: 1.2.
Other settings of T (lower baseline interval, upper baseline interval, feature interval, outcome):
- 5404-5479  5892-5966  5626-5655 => -0.10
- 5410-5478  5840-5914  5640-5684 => -0.11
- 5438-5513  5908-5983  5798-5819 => -0.14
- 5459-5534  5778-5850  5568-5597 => 0.13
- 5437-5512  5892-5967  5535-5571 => -0.11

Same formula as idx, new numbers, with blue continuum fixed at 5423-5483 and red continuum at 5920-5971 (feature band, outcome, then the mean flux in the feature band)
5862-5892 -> 0.17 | 18.3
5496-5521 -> 0.04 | 18.4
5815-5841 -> -0.13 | 23.9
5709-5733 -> -0.15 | 23.5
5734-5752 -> -0.21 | 25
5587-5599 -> 0.12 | 17.5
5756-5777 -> -0.16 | 24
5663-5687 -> -0.09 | 21.8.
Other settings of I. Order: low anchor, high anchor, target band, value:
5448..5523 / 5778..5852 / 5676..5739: -2.3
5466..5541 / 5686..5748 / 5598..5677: 4.1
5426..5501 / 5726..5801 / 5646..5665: 1.4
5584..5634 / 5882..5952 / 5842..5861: -4.1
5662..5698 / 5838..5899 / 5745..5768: -4.2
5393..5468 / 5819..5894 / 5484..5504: -0.9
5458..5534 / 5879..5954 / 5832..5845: -4.1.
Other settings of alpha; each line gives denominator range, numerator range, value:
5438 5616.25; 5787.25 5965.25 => 1.11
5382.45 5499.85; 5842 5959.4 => 1.06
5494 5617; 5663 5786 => 1.19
